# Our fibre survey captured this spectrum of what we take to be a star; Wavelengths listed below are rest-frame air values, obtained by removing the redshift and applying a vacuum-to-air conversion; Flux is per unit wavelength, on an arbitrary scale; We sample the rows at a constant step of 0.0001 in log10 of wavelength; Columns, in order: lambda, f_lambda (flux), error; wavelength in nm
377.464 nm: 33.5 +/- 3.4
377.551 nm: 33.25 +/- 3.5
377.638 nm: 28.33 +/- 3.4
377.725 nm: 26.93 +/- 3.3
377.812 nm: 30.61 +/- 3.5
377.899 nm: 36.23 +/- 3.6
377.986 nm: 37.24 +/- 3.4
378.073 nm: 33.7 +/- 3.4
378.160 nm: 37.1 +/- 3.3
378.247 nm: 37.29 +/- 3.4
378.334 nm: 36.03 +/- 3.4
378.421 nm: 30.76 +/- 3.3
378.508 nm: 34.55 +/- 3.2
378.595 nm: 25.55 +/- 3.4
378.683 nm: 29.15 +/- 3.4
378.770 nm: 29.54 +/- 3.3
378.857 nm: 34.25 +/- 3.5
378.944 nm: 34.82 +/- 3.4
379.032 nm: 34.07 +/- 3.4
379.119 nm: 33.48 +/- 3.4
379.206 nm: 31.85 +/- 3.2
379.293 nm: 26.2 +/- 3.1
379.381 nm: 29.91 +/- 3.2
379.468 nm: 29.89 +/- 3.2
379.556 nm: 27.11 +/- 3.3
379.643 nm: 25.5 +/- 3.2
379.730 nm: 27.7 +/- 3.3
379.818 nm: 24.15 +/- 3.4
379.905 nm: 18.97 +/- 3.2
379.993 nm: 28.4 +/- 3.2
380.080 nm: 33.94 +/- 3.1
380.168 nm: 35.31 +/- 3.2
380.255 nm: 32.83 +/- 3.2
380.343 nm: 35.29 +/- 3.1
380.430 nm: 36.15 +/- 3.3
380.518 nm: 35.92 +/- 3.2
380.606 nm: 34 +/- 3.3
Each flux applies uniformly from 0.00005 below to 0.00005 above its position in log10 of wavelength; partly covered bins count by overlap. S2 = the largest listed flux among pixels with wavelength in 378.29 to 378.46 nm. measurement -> 36.03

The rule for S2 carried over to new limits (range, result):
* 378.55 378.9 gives 34.25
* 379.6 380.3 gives 35.31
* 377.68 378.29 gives 37.29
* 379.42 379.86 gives 29.89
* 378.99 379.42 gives 34.07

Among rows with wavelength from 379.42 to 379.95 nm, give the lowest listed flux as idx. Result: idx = 18.97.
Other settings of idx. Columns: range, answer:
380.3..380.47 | 35.29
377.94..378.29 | 33.7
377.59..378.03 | 26.93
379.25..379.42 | 26.2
